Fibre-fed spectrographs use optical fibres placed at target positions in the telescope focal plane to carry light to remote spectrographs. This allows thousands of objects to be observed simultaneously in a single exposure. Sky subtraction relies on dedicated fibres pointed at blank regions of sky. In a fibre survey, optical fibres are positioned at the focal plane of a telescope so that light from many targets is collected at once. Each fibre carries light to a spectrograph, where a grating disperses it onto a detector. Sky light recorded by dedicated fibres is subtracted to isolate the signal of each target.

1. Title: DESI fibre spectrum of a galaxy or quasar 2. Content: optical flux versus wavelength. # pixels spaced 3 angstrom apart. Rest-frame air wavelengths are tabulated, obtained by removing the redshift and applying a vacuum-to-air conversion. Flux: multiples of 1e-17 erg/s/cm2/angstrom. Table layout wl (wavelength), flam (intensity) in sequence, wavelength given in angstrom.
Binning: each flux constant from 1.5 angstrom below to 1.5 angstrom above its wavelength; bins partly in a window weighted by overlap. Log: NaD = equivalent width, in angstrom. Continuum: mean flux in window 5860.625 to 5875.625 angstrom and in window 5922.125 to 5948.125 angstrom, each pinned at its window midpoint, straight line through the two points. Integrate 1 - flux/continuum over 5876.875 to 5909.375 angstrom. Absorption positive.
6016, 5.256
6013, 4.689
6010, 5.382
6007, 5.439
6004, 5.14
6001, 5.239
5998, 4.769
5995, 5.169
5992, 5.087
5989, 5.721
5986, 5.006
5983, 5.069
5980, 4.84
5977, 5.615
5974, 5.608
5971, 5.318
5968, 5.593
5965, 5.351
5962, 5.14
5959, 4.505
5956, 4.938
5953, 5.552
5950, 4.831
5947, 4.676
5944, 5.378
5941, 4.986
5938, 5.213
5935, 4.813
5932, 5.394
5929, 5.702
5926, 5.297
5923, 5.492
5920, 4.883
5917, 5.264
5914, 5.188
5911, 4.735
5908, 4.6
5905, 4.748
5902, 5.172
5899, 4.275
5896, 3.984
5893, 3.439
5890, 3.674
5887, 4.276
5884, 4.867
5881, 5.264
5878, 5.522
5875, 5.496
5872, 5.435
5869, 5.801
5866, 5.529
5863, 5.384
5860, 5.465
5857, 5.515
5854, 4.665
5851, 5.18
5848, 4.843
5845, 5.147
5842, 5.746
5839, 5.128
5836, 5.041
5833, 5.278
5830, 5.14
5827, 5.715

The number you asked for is 5.4 angstrom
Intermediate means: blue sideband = 5.53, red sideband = 5.22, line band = 4.52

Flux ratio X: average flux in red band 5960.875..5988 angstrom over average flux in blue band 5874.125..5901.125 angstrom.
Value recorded 1.2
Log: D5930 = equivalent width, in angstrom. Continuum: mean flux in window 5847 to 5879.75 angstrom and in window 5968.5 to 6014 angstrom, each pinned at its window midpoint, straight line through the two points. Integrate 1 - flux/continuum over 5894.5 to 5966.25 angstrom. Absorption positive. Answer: 3.8 angstrom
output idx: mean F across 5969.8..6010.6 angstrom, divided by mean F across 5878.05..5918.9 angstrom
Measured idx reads 1.1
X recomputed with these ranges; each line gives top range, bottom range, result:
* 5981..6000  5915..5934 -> 0.96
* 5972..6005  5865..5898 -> 1.08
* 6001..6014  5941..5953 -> 1.03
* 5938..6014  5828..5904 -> 1.03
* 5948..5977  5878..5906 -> 1.17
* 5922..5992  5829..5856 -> 1.02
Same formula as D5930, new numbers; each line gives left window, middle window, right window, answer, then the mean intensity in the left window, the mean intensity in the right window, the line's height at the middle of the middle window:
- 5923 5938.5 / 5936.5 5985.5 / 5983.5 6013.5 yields 0.8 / 5.31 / 5.18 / 5.25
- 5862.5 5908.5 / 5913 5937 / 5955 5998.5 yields -1.3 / 4.84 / 5.19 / 4.99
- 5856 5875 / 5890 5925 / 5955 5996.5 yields 4.7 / 5.52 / 5.21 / 5.4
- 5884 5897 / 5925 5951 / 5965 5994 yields -2.6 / 3.96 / 5.32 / 4.68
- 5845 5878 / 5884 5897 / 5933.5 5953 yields 3.2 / 5.33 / 5.03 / 5.22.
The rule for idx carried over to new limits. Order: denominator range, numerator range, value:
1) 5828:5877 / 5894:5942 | 0.94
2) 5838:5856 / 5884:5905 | 0.83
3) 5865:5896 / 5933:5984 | 1.06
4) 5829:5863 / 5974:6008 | 1.00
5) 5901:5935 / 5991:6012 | 1.01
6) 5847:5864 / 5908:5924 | 0.98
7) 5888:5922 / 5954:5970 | 1.13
